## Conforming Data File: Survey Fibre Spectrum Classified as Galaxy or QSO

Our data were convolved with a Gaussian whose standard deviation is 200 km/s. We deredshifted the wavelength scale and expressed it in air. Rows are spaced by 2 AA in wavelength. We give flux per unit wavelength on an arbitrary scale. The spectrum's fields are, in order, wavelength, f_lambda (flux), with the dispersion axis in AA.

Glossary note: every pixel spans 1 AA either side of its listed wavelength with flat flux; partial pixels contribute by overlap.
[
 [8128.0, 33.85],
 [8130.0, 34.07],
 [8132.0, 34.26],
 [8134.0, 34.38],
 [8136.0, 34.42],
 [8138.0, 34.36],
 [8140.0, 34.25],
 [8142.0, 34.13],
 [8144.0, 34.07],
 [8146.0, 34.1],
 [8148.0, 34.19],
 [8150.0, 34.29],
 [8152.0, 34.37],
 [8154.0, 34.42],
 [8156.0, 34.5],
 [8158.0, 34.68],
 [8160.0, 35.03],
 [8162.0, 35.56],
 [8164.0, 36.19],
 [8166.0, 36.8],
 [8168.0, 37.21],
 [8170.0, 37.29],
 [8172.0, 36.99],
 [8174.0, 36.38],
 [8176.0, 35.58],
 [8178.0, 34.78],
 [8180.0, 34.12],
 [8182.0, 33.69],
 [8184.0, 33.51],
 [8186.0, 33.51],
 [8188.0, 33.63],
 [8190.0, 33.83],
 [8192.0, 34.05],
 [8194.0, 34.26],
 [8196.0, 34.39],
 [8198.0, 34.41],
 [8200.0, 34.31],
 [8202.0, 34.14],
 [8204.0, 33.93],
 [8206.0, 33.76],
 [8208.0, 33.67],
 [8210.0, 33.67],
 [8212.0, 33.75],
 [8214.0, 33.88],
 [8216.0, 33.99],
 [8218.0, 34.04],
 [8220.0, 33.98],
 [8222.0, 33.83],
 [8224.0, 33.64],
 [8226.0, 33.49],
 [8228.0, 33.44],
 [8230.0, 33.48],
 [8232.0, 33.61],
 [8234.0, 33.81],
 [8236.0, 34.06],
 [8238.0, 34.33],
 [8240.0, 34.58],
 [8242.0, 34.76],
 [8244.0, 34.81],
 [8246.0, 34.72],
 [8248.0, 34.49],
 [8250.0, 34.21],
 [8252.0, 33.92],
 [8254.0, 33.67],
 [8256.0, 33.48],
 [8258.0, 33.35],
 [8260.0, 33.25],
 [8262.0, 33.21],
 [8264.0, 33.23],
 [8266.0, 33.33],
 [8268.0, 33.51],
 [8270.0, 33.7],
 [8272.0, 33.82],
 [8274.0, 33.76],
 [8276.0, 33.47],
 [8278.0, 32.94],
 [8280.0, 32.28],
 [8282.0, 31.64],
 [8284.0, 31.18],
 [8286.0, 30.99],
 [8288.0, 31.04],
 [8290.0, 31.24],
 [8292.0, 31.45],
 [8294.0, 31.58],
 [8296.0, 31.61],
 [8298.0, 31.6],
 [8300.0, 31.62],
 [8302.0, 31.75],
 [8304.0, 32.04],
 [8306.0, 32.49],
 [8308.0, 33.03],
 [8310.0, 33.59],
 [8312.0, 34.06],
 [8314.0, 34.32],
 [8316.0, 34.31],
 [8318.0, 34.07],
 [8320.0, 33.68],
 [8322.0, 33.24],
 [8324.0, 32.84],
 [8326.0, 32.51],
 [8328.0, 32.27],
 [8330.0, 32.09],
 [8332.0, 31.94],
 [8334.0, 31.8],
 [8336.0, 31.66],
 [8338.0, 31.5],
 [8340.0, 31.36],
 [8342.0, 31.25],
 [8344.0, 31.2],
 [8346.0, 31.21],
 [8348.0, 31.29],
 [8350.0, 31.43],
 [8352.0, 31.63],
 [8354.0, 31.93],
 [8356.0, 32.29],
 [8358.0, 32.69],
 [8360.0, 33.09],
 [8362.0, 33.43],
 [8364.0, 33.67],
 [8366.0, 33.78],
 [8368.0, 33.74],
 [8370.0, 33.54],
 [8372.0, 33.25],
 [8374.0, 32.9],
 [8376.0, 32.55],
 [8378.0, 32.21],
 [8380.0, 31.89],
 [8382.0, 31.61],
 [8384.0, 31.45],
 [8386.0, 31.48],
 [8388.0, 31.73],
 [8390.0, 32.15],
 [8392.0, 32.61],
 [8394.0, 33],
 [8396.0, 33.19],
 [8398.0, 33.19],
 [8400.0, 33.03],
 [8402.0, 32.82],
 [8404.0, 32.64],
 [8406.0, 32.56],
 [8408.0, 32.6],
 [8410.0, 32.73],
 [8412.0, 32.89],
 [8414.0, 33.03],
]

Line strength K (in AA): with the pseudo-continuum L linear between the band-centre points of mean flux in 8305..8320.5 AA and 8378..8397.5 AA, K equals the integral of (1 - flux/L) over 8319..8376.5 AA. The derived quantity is 1.0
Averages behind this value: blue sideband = 33.7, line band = 32.4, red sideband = 32.2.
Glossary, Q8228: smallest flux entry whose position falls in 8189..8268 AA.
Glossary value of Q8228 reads 33.21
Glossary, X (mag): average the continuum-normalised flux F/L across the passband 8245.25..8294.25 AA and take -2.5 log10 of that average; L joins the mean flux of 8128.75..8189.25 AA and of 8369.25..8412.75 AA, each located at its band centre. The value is 0.03 mag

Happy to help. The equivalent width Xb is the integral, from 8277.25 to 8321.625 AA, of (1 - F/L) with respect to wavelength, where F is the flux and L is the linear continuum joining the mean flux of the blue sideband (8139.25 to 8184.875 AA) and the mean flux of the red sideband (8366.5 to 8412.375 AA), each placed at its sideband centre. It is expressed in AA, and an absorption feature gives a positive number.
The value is 1.6 AA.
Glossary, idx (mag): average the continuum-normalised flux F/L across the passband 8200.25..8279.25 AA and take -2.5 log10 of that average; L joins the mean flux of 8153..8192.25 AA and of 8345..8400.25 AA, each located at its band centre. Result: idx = 0.01 mag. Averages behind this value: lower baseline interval 35.1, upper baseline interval 32.5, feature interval 33.8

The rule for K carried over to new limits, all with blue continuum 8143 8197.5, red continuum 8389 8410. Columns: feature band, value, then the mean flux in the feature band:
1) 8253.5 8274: 0.3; 33.5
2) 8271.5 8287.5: 0.7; 32.4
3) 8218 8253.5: 0.2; 34.1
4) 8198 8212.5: 0.3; 33.9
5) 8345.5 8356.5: 0.5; 31.6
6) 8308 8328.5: 0.0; 33.5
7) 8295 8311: 0.7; 32.2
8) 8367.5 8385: 0.2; 32.5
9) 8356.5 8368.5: -0.1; 33.3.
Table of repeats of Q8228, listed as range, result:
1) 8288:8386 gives 31.04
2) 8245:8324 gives 30.99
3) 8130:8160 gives 34.07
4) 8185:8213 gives 33.51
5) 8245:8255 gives 33.67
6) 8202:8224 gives 33.64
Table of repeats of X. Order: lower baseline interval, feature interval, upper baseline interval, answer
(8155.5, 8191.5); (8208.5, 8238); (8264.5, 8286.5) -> 0.01 mag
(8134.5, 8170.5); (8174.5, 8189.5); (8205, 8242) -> 0.01 mag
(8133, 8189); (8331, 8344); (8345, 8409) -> 0.05 mag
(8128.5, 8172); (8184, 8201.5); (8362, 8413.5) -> 0.02 mag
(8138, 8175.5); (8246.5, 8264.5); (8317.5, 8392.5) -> 0.00 mag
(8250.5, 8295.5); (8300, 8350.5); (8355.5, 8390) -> 0.01 mag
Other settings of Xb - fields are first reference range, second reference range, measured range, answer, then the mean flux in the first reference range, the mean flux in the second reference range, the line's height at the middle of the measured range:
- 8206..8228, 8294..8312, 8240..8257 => -0.53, 33.8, 32.3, 33.2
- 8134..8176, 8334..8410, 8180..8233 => 0.99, 35.2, 32.4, 34.5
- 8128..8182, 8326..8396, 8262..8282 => 0.10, 35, 32.2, 33.4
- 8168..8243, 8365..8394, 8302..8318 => -0.06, 34.3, 32.5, 33.2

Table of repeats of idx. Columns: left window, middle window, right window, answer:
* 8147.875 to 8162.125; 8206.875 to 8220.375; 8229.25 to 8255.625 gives 0.01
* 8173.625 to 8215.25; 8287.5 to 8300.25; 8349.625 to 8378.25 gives 0.06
